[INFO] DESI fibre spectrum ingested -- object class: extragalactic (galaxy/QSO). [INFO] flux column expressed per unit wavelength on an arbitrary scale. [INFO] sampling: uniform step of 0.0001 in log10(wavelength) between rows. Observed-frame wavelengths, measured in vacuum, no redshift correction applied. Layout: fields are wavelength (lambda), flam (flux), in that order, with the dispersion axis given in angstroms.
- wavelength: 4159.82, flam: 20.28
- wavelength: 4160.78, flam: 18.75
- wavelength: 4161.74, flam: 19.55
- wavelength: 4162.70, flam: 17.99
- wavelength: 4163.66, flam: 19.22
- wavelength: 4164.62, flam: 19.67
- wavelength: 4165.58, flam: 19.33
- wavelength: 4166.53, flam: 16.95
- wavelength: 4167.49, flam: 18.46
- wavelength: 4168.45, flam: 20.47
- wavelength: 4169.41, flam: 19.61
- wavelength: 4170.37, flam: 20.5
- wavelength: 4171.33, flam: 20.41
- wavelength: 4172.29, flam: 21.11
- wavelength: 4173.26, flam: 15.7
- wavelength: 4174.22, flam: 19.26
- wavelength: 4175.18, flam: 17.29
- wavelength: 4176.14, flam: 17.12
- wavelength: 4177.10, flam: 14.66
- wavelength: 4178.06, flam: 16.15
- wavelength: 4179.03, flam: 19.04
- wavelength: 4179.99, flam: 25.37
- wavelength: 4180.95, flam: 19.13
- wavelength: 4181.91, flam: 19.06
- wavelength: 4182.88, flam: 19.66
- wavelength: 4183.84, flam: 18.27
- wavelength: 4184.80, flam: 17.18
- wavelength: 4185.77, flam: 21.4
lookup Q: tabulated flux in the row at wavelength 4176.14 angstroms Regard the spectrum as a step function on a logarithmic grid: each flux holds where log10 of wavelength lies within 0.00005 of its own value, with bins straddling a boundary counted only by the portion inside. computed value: 17.12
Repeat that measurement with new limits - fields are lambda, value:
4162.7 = 17.99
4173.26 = 15.7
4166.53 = 16.95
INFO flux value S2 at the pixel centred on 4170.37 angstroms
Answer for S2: 20.5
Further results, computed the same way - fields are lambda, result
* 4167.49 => 18.46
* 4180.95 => 19.13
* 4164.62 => 19.67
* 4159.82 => 20.28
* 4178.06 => 16.15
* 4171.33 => 20.41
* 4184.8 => 17.18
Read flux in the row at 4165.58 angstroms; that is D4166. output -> 19.33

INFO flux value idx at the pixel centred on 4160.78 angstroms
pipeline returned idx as 18.75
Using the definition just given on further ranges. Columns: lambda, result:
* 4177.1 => 14.66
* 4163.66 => 19.22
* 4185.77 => 21.4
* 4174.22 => 19.26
